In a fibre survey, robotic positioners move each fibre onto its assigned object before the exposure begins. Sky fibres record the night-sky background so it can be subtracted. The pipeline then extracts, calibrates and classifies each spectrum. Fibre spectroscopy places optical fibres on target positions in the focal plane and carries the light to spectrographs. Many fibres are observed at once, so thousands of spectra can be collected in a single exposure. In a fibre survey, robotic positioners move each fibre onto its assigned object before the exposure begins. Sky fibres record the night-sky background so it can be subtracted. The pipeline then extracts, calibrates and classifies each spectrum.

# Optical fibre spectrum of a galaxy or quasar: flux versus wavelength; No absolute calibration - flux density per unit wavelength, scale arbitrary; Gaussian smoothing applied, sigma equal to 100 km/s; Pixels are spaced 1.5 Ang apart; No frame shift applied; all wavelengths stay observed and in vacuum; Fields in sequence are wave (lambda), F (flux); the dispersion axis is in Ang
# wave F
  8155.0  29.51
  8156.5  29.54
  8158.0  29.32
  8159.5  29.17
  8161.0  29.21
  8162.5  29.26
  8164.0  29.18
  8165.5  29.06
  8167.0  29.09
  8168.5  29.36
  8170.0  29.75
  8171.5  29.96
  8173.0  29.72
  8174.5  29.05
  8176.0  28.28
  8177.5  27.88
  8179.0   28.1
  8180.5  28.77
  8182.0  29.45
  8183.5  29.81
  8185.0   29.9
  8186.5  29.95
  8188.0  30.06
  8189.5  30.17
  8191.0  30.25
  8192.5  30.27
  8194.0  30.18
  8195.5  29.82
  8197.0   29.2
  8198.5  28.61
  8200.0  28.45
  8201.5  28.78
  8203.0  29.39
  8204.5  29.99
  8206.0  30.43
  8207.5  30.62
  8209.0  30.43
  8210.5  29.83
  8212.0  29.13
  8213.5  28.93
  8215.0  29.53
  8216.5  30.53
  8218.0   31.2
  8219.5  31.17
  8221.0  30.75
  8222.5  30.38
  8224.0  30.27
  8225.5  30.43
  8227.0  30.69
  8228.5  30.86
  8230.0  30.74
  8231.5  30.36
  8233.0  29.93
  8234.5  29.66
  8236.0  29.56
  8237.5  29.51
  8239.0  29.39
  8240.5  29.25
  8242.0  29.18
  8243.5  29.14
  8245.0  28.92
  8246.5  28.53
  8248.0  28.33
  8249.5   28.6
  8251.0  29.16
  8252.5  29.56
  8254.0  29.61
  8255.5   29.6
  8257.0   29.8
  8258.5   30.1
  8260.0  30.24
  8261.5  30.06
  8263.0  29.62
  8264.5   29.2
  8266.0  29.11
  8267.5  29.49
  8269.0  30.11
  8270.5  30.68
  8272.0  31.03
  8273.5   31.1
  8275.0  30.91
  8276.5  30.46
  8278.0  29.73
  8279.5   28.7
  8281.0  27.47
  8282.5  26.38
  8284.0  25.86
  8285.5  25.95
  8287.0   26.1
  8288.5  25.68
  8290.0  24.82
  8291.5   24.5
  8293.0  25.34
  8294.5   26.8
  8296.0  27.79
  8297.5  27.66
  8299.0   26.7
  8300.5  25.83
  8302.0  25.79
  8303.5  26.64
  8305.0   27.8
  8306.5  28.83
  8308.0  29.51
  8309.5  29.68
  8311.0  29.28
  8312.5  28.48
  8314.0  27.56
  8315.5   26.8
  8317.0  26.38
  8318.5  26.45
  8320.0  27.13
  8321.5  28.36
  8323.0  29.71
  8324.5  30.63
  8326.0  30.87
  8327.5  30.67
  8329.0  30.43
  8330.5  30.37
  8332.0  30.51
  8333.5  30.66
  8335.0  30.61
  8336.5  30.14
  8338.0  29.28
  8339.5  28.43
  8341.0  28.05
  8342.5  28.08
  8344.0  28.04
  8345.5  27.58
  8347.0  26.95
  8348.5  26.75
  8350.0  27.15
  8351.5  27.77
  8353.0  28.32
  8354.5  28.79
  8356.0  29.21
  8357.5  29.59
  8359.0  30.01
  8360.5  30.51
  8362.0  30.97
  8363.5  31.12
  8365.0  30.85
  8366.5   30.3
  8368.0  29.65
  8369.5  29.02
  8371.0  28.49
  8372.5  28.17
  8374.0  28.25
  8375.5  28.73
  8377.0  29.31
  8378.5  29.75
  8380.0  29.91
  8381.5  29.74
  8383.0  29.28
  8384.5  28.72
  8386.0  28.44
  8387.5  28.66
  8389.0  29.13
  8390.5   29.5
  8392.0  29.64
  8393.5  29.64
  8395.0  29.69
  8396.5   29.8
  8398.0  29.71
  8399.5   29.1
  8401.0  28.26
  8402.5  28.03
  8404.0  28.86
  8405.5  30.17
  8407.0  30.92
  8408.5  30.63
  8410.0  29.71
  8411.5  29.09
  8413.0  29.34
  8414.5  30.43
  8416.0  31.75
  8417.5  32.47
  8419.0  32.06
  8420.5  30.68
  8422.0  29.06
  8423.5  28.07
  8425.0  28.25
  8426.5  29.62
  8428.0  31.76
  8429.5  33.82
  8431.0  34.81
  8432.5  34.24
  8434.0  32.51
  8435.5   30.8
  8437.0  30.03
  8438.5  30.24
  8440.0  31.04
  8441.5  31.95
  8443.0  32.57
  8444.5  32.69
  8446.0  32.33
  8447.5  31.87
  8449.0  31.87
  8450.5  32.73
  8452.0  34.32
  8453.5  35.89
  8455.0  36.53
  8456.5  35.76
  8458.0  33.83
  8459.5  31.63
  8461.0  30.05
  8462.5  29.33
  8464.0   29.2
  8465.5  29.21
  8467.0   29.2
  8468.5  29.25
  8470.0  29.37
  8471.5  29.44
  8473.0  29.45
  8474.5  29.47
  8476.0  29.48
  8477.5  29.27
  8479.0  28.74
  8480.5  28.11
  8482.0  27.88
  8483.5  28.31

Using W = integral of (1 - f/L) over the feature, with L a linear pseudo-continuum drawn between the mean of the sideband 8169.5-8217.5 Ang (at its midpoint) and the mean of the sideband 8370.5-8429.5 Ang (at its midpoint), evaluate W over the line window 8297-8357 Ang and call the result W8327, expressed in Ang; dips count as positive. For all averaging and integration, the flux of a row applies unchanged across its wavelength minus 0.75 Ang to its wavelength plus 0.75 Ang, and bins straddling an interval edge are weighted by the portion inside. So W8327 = 2.3 Ang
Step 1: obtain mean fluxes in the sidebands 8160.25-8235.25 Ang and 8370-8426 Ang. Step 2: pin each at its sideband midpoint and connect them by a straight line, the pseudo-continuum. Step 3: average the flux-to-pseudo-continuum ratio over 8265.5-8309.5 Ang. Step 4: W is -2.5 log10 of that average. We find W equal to 0.07 mag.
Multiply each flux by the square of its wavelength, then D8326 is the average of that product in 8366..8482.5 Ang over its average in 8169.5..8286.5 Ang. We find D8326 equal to 1.08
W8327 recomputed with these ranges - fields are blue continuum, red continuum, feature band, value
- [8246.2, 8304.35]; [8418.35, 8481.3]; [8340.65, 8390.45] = 1.4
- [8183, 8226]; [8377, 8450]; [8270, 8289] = 1.0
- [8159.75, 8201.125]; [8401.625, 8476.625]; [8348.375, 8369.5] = 0.8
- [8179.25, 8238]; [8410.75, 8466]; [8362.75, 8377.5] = 0.8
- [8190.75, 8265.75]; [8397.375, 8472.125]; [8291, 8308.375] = 1.9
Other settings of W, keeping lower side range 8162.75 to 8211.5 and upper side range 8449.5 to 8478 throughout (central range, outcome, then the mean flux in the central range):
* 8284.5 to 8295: 0.18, 25.6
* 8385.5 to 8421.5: 0.04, 29.8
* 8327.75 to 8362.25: 0.05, 29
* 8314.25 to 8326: 0.08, 28.1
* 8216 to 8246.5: -0.01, 30.1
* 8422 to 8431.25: 0.01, 30.7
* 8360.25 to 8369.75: 0.01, 30.4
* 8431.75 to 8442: -0.02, 31.5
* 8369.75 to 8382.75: 0.06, 29.1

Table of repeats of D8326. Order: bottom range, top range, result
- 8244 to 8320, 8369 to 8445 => 1.10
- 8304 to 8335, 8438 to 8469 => 1.14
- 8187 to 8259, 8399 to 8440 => 1.08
